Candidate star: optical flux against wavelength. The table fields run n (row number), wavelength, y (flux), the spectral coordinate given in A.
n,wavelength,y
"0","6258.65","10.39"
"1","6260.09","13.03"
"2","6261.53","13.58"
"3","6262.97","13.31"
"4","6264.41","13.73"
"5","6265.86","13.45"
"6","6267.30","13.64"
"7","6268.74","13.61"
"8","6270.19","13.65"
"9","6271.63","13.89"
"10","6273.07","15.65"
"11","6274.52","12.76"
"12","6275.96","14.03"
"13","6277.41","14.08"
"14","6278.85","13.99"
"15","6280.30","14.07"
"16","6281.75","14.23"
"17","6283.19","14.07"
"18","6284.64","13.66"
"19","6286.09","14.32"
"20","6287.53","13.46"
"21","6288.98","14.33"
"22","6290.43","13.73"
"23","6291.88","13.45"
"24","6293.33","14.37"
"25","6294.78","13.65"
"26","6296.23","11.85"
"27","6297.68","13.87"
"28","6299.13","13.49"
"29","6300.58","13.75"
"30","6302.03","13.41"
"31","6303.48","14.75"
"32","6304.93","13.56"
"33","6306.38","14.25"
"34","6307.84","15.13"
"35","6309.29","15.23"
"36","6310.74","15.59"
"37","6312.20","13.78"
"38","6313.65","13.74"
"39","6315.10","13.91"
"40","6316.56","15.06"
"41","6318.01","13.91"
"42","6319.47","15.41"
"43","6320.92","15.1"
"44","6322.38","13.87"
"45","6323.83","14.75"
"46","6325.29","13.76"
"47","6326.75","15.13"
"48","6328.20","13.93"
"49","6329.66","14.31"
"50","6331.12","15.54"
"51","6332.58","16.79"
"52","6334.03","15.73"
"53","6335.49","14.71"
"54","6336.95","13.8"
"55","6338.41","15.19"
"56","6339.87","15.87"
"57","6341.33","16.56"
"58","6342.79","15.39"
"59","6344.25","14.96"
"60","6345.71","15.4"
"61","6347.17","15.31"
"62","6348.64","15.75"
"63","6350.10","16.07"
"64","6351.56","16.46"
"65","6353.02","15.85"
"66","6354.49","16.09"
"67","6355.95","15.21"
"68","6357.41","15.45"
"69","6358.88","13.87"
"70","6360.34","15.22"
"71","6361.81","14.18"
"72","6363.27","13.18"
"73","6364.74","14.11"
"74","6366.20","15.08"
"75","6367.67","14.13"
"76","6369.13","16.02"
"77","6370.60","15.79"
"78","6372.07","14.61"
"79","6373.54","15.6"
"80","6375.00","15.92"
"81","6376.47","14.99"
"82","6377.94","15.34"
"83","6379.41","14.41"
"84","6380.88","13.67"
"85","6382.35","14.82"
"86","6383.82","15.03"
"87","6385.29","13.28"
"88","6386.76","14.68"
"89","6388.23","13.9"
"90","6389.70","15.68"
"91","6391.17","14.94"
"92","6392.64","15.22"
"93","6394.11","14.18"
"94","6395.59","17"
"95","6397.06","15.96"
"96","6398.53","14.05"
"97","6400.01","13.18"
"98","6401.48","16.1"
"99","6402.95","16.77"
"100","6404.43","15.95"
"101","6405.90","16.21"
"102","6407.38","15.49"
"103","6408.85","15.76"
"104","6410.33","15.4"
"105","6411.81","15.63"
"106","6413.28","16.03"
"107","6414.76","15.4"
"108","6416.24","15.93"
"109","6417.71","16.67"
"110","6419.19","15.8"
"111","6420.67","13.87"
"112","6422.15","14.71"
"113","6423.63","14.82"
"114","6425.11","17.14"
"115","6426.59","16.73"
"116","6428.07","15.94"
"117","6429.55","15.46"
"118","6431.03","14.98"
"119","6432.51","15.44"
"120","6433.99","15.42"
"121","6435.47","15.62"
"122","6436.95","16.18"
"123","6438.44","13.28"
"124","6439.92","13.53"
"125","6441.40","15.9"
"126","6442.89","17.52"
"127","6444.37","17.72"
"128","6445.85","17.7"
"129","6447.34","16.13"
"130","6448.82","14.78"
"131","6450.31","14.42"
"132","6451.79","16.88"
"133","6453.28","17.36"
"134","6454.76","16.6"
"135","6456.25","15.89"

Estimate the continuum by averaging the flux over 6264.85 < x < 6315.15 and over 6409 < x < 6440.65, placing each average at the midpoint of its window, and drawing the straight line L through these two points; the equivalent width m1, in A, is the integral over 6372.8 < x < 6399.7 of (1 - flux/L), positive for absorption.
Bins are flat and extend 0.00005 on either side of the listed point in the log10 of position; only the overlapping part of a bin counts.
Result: 0.2 A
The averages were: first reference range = 14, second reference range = 15.4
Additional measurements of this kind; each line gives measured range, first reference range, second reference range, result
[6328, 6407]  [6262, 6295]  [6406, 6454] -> -1.0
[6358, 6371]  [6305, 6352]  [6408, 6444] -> 0.5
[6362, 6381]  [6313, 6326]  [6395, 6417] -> 0.4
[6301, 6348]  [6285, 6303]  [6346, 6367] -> -1.4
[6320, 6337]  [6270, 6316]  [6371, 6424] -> -0.5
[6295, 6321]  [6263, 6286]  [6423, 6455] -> 0.2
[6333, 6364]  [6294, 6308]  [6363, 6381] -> -1.6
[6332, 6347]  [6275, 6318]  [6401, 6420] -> -0.7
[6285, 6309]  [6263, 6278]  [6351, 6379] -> 0.5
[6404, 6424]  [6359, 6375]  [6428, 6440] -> -0.7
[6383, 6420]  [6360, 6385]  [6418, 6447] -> -0.3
